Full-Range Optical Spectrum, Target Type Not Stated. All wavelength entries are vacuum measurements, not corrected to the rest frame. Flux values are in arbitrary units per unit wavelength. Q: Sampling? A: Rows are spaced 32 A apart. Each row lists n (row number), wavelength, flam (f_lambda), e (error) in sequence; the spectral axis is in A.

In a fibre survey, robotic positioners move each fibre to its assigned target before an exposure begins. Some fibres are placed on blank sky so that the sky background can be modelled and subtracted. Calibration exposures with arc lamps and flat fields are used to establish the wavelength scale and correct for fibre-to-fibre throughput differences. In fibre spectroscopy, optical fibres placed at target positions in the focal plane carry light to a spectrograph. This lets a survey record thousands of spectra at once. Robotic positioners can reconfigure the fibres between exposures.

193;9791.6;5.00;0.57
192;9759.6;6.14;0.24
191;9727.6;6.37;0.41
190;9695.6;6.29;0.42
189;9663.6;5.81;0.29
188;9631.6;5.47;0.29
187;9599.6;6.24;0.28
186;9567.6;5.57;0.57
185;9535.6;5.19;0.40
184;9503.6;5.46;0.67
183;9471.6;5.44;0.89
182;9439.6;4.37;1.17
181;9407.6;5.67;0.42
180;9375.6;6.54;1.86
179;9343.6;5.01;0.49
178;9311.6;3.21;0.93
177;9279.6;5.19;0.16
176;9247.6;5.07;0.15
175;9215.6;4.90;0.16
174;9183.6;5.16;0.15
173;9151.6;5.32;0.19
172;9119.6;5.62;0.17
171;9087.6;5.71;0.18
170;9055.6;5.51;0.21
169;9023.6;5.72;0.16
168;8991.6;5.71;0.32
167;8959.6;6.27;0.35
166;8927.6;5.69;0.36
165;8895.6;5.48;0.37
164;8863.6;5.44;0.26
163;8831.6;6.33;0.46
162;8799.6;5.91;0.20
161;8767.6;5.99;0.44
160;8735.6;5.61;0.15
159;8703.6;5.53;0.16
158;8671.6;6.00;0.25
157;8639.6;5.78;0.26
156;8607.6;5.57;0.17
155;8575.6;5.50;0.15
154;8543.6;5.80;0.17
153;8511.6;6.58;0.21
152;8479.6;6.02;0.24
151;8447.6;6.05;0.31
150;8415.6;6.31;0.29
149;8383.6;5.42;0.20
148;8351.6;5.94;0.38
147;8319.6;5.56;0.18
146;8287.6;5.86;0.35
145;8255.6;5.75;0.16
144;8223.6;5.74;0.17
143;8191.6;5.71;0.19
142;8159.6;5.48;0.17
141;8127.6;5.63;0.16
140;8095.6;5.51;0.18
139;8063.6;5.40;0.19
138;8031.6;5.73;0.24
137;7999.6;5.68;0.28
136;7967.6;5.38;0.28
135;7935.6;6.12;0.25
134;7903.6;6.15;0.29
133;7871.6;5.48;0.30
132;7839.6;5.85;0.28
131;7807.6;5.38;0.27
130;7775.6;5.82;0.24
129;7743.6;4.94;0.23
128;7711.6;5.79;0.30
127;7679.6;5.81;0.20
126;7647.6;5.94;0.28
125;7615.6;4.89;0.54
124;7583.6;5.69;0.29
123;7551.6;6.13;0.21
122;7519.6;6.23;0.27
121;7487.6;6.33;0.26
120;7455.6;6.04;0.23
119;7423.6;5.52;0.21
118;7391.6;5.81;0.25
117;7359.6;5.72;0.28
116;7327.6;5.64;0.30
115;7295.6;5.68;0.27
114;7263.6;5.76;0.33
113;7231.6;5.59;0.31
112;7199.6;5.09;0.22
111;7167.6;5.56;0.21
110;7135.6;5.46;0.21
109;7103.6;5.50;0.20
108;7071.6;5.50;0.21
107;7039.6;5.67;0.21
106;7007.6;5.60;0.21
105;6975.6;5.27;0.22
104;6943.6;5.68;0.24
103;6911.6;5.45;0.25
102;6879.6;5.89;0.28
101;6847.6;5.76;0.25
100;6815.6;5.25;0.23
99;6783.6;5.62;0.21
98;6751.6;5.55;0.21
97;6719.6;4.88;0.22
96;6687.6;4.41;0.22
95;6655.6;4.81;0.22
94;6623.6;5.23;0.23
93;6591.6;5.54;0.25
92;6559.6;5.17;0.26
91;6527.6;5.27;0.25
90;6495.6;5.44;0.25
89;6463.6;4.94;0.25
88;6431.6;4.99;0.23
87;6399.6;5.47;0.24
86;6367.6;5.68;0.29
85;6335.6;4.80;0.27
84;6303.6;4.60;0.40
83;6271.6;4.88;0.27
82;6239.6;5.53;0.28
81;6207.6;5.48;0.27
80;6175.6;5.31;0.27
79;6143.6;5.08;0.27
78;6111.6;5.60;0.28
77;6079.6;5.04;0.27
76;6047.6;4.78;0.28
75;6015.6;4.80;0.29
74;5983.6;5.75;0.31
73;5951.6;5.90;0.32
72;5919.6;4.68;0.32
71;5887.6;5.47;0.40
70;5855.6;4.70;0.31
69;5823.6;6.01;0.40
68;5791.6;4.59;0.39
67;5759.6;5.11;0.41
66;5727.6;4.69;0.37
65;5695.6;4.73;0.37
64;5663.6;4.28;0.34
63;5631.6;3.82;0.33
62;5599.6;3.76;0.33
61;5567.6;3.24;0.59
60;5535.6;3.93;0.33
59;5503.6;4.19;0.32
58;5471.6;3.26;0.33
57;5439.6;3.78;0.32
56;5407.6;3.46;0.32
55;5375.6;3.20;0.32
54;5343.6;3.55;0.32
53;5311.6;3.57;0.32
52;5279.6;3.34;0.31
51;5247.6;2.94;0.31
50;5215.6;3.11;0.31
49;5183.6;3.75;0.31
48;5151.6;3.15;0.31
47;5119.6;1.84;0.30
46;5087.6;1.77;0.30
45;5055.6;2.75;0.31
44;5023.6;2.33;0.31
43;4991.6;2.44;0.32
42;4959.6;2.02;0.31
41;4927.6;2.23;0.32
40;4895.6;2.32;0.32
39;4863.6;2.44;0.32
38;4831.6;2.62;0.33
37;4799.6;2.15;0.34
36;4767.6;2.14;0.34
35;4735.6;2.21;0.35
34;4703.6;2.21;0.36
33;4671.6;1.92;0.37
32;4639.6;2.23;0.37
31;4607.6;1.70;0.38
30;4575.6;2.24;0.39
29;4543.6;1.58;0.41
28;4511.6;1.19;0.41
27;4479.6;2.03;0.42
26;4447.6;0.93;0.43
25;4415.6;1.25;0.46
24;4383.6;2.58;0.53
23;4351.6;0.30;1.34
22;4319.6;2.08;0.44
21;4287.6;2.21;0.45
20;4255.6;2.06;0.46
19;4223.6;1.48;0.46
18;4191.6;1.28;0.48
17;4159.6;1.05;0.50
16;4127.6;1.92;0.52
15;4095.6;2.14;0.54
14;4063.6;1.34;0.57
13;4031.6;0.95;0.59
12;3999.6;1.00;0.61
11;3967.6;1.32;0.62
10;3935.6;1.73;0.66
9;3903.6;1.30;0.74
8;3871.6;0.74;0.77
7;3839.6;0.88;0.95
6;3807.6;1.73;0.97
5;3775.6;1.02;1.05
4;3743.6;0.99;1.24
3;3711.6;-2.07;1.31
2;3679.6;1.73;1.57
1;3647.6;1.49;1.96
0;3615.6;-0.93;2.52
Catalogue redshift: 0.291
